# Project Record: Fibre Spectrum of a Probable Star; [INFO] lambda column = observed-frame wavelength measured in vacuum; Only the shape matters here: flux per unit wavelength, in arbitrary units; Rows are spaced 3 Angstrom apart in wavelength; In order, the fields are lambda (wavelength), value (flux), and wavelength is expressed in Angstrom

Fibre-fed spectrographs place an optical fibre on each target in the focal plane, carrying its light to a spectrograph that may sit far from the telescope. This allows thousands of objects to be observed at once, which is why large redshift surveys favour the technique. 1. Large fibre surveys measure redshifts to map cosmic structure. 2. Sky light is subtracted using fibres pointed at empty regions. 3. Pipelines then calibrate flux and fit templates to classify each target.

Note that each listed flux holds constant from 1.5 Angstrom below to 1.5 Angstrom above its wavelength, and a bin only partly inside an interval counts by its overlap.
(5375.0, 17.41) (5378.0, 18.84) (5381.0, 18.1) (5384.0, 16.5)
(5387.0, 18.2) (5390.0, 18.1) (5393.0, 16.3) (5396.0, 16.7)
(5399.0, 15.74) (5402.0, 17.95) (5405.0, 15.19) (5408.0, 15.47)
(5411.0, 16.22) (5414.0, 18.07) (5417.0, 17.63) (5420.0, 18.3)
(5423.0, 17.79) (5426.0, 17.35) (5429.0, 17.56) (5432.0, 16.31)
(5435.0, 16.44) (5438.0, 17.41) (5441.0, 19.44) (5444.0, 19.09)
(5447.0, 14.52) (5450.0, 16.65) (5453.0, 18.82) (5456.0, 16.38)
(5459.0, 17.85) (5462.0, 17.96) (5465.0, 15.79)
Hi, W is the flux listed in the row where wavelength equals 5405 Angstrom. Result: 15.19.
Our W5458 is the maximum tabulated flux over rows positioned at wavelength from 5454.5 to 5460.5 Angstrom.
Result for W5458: 17.85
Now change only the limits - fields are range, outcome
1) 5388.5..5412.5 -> 18.1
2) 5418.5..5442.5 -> 19.44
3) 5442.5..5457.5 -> 19.09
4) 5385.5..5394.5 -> 18.2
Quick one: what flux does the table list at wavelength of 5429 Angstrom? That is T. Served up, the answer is 17.56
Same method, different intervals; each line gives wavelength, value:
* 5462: 17.96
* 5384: 16.5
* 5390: 18.1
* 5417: 17.63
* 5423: 17.79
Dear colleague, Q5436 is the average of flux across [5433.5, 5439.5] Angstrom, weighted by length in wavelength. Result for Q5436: 16.9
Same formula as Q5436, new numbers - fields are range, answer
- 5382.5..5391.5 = 17.6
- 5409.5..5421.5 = 17.6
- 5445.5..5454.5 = 16.7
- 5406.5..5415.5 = 16.6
